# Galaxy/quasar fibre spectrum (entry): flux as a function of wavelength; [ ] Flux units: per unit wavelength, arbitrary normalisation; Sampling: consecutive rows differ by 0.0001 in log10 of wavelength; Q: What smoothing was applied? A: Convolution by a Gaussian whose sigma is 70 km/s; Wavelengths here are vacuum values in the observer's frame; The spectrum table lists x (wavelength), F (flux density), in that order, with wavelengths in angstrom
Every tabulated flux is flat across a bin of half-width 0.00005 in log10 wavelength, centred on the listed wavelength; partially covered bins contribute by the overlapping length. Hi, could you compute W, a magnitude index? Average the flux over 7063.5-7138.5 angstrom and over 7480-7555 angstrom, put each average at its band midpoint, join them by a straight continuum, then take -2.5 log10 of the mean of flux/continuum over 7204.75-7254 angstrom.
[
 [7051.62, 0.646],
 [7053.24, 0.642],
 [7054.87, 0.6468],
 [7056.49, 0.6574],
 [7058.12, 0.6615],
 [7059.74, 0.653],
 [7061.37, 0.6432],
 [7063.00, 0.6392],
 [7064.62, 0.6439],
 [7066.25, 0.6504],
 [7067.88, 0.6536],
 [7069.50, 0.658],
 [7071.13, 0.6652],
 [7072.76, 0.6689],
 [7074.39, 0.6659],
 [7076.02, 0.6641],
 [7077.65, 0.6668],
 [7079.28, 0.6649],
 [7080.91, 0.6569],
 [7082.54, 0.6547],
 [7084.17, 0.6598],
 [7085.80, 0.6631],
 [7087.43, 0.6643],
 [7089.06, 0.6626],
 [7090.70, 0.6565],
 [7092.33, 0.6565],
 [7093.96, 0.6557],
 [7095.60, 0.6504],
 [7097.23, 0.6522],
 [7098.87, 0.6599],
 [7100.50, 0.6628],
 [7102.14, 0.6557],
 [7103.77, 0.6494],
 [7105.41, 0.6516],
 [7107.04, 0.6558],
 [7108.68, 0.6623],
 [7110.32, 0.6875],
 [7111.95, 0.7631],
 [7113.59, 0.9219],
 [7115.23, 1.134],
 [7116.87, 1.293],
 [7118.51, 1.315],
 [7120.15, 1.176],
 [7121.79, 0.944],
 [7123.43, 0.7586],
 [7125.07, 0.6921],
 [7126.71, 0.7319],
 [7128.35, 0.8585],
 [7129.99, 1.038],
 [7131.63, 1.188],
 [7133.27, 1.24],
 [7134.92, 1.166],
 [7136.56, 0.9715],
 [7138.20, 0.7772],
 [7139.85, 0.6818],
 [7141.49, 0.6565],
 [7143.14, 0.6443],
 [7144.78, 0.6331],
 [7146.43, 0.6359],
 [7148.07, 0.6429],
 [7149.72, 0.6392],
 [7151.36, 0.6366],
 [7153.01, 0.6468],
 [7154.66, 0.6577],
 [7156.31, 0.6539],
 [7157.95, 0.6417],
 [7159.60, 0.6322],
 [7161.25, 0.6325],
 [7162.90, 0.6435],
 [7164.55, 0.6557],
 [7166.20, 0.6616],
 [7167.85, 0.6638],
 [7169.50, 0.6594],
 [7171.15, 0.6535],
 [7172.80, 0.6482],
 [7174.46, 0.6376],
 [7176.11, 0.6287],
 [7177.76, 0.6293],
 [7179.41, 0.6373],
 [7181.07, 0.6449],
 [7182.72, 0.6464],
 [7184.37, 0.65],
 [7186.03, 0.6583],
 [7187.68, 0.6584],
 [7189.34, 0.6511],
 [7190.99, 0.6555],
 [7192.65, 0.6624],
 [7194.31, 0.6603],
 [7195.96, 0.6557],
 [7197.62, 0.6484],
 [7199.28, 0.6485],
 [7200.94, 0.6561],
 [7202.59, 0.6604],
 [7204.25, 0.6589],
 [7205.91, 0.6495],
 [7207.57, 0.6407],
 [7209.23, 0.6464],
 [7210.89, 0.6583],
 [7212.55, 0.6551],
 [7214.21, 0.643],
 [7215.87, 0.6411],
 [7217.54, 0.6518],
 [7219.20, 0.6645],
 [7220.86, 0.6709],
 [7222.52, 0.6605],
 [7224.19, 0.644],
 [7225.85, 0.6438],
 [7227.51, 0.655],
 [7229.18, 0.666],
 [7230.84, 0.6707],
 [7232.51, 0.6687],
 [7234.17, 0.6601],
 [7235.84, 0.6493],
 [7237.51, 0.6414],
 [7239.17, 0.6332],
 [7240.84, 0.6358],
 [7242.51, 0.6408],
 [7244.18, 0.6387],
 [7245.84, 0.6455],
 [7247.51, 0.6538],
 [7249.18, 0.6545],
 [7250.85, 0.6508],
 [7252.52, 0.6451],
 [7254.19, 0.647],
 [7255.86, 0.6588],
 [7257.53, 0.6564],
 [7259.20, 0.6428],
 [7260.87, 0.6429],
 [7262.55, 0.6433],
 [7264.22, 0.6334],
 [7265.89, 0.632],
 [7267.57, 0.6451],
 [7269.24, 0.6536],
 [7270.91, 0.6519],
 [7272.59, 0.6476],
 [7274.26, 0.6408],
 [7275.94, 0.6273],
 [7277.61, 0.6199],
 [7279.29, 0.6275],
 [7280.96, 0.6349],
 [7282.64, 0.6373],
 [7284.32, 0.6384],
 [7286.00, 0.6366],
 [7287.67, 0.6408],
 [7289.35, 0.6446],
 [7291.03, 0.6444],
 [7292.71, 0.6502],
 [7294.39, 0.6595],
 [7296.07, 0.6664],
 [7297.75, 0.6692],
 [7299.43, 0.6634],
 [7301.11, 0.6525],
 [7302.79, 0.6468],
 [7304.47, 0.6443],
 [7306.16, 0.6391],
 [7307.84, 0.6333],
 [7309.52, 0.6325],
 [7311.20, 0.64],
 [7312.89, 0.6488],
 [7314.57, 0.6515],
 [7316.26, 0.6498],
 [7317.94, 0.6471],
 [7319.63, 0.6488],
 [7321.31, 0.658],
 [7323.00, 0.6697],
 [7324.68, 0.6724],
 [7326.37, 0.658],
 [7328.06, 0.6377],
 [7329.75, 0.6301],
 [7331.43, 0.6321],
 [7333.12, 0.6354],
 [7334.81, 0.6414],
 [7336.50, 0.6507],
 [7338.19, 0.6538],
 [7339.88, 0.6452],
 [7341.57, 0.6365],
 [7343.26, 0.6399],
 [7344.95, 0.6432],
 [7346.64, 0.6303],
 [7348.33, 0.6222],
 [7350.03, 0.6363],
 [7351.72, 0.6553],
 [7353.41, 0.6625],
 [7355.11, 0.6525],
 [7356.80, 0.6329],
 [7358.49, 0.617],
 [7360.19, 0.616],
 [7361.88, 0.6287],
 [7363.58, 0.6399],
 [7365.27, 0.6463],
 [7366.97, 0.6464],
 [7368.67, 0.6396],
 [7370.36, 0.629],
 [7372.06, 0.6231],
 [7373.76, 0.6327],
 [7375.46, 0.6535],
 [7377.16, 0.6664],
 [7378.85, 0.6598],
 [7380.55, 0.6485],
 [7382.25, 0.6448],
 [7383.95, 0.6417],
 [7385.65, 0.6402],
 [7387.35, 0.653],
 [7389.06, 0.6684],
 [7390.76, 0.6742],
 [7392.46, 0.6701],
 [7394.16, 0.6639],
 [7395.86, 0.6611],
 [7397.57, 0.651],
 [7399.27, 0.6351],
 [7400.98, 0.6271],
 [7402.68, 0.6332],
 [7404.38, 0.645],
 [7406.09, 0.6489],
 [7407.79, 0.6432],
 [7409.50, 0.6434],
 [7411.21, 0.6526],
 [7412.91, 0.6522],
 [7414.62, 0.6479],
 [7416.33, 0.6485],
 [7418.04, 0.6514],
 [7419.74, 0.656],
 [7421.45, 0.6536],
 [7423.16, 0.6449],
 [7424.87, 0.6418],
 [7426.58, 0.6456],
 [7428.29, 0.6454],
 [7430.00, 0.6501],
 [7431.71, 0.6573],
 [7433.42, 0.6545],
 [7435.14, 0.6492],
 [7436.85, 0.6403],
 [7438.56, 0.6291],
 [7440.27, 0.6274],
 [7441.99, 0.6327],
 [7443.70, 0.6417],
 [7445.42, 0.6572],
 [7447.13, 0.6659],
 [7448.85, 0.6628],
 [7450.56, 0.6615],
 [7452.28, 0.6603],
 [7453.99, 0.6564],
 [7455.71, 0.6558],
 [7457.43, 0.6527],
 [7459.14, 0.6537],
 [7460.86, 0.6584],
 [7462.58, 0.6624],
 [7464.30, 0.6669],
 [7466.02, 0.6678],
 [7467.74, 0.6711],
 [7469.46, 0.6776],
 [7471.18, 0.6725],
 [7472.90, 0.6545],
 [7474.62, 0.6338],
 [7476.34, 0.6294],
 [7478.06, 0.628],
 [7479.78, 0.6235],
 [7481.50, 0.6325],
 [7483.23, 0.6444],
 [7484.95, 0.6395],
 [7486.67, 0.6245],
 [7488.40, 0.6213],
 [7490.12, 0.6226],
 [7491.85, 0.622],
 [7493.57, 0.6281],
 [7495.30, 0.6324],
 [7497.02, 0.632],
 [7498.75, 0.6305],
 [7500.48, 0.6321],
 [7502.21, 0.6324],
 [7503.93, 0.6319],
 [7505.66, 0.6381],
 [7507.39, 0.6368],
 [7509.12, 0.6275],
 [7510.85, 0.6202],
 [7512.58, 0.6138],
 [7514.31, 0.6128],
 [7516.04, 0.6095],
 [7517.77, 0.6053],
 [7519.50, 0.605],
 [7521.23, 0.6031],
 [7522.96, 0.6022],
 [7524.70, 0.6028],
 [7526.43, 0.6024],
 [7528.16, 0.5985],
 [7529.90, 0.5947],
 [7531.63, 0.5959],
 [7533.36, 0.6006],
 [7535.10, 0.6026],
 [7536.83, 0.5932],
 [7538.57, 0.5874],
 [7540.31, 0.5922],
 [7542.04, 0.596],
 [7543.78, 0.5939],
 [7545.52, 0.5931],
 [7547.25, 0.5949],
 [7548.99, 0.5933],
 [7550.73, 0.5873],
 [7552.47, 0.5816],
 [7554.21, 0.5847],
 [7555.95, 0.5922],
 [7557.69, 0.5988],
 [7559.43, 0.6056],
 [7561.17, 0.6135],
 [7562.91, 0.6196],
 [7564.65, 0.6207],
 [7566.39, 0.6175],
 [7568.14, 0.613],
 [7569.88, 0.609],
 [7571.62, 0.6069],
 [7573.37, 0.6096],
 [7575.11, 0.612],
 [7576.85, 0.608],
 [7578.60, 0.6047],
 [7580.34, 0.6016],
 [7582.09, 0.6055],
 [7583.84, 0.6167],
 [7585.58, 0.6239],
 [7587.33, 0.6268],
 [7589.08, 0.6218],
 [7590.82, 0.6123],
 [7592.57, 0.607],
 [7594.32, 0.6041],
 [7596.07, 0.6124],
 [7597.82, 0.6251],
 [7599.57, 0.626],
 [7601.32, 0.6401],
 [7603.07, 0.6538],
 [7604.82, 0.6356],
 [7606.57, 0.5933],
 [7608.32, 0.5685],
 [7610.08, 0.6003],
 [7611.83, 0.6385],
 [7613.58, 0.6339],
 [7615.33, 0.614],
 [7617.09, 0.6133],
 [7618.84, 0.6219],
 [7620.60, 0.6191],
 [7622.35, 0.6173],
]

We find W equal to 0.126 mag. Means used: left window 0.784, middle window 0.651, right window 0.612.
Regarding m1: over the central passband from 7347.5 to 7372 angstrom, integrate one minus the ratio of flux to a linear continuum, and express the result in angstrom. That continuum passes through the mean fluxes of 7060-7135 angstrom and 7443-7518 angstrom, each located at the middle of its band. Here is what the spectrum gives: 1.61 angstrom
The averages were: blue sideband 0.77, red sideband 0.641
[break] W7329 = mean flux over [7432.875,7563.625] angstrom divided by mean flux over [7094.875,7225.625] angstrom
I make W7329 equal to 0.86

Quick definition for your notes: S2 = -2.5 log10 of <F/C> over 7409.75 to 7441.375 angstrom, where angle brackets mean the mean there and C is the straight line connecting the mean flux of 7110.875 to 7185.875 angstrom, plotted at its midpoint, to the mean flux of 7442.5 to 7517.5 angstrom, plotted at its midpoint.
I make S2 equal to 0.03 mag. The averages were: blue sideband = 0.777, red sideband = 0.641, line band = 0.647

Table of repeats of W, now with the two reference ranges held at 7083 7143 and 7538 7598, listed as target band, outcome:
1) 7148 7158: 0.23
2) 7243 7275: 0.16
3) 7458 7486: 0.00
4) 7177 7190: 0.21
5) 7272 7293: 0.16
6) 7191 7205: 0.18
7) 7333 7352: 0.11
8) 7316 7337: 0.11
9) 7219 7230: 0.16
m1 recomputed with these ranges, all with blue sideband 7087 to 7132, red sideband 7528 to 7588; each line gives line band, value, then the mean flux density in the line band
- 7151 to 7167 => 2.8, 0.646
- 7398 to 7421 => 0.9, 0.645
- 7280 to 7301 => 2.2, 0.649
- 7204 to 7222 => 2.6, 0.653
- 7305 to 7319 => 1.4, 0.643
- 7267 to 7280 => 1.7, 0.639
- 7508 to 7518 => 0.1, 0.616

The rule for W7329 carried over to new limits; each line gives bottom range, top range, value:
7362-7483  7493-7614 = 0.94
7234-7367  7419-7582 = 0.97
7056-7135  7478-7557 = 0.80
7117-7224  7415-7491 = 0.90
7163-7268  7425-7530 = 0.98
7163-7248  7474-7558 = 0.94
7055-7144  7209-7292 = 0.85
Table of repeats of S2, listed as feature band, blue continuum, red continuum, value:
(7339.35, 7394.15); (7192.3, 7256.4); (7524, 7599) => -0.02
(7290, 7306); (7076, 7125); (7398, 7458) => 0.06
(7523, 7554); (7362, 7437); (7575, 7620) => 0.06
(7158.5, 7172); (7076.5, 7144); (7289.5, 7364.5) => 0.17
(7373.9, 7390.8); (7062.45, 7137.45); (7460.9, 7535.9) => 0.03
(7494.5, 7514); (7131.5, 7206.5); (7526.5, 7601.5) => -0.02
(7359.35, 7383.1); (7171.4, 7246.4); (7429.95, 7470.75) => 0.02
